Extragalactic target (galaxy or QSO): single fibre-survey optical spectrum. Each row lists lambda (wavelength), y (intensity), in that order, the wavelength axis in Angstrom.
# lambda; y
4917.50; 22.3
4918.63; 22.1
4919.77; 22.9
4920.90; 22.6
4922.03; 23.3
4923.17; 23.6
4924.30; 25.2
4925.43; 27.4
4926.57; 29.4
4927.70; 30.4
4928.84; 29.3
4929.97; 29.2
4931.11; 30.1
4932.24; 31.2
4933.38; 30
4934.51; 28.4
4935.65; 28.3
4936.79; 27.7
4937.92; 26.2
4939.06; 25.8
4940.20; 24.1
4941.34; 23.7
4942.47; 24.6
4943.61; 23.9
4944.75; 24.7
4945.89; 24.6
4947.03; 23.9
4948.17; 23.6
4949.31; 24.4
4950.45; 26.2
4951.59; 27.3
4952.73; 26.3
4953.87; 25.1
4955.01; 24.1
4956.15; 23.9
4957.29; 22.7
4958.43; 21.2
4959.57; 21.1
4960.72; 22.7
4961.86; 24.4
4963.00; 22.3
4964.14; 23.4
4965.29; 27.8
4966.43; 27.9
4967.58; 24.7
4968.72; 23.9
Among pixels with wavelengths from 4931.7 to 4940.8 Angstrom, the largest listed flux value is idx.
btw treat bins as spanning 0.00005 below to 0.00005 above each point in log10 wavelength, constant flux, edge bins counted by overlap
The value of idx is 31.2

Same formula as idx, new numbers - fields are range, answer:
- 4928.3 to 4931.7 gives 30.1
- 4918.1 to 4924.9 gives 25.2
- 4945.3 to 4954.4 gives 27.3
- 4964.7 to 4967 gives 27.9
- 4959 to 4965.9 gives 27.8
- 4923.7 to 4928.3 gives 30.4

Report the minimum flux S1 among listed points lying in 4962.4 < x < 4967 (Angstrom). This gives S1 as 22.3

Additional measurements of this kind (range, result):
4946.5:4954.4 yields 23.6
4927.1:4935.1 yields 28.4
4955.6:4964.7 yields 21.1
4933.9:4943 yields 23.7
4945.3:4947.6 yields 23.9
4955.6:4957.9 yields 22.7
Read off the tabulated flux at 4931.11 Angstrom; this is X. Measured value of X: 30.1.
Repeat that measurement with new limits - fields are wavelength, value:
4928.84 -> 29.3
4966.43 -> 27.9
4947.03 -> 23.9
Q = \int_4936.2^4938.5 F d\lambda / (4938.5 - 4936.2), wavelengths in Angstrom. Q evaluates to 27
